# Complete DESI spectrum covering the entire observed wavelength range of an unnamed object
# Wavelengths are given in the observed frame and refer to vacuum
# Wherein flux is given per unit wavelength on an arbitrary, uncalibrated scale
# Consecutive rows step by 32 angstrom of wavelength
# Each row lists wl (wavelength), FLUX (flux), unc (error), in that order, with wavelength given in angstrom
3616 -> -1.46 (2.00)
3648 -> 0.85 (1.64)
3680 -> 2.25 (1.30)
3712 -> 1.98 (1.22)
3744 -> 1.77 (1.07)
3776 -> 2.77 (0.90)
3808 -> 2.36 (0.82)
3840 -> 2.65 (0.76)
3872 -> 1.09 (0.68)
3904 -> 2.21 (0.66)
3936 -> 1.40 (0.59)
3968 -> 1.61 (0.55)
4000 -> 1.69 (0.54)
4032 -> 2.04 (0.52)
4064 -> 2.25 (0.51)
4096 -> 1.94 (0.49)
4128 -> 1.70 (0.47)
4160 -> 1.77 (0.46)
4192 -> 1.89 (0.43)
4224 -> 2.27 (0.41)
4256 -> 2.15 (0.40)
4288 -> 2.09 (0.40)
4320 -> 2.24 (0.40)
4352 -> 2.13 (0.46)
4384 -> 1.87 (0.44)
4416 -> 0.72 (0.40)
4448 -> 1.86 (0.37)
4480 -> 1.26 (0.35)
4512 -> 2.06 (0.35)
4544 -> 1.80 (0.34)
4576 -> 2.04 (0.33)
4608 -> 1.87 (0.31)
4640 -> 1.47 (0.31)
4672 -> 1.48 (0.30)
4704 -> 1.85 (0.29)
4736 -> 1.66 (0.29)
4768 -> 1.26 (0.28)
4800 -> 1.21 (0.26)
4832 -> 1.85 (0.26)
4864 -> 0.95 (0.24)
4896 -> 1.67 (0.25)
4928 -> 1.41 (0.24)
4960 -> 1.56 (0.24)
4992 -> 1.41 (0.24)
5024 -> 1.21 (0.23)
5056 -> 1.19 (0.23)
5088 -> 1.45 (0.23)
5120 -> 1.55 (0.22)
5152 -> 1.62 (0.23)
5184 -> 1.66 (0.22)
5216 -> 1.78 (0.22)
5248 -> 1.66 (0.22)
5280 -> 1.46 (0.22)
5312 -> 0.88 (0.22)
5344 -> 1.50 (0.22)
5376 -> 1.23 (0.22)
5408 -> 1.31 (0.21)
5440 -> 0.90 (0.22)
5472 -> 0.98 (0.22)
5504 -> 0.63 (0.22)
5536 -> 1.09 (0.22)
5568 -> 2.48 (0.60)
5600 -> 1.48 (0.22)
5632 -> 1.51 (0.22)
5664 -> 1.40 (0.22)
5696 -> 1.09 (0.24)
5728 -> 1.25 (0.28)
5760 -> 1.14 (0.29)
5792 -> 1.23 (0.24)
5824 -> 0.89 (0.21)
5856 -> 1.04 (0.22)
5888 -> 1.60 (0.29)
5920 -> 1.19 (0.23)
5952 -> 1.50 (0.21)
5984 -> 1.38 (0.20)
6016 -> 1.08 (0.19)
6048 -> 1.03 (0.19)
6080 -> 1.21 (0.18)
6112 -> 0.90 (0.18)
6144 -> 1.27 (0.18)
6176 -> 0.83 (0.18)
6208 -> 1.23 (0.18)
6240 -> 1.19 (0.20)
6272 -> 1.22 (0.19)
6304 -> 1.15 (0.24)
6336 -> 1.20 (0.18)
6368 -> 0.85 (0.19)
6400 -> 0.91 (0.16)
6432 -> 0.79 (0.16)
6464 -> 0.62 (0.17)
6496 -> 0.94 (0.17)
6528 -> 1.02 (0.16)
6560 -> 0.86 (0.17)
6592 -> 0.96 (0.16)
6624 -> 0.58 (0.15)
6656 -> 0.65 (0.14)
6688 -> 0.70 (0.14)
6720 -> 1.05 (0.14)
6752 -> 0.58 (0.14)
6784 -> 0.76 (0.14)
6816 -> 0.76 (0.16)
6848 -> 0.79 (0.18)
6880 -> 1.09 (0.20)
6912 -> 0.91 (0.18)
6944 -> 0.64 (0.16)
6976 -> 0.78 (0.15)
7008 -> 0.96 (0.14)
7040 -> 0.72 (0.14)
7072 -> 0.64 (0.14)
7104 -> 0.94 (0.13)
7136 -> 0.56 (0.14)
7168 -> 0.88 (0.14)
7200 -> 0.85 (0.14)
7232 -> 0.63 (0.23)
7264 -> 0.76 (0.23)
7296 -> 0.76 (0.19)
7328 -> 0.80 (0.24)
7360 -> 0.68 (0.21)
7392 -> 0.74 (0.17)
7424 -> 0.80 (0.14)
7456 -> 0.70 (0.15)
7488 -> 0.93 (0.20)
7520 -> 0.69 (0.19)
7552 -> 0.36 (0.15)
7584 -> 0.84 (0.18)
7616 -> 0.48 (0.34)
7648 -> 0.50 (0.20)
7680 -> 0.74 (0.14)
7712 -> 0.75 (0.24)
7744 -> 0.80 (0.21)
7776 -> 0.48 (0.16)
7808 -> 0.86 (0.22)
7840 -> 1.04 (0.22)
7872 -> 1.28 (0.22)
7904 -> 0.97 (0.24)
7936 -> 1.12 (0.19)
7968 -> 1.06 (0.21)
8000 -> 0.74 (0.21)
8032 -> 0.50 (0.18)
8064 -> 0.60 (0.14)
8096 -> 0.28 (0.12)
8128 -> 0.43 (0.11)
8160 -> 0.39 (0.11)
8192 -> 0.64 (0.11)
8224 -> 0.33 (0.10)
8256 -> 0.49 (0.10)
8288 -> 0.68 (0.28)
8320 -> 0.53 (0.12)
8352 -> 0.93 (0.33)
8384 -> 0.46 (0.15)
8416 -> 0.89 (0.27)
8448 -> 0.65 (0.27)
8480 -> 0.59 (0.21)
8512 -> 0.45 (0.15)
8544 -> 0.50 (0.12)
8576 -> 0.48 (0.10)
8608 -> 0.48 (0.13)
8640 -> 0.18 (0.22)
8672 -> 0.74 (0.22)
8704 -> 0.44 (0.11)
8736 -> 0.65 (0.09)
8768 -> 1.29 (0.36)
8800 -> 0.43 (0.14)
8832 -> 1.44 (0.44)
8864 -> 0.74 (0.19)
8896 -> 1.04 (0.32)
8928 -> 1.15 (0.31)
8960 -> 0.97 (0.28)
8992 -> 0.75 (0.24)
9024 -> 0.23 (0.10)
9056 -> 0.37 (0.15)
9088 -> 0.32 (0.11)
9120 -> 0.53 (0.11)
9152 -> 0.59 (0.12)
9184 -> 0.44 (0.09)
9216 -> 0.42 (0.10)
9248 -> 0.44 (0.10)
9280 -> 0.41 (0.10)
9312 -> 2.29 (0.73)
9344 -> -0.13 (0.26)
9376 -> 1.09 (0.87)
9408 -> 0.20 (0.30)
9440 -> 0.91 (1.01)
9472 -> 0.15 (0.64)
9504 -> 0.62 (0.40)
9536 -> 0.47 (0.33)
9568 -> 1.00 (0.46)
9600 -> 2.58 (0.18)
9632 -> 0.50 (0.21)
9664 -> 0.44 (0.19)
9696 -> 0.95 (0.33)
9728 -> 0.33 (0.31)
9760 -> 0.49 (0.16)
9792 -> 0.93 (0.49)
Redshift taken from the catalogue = 1.574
